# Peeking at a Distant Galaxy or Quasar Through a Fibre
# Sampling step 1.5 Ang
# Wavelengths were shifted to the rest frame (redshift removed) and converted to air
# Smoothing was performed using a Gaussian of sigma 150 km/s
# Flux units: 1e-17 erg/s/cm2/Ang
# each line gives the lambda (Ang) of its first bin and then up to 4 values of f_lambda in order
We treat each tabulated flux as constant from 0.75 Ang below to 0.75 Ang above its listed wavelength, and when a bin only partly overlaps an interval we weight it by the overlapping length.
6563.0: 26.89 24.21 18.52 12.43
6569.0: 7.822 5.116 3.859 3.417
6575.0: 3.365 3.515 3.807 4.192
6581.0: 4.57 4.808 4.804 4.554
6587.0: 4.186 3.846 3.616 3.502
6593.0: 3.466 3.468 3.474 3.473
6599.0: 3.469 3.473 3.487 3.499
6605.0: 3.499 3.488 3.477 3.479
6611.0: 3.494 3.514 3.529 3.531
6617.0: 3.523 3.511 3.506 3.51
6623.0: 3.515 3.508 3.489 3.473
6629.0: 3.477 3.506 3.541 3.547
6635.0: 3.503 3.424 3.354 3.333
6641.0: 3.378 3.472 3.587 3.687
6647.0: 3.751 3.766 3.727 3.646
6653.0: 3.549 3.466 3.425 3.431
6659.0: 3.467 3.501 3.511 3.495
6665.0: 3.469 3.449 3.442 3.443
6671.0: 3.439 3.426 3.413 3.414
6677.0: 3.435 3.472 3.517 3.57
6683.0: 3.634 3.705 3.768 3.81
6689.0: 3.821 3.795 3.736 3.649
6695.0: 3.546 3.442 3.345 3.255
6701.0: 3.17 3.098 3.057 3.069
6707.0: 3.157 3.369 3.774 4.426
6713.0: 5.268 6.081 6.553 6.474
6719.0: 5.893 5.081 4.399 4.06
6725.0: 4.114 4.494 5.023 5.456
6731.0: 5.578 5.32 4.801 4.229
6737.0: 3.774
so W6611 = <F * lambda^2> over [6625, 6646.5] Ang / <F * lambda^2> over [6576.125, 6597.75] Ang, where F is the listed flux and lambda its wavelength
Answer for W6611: 0.9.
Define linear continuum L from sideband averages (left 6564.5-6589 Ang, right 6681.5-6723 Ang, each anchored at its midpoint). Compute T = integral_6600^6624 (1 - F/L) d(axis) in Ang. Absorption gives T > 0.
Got 9.34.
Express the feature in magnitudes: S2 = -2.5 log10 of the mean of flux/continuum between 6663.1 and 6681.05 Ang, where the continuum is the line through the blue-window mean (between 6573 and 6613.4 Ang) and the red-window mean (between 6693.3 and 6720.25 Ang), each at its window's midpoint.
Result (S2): 0.17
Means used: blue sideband 3.74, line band 3.45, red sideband 4.17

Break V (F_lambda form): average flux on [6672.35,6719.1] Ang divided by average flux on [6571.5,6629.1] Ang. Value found 1.1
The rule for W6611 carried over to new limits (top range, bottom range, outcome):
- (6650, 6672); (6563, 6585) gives 0.44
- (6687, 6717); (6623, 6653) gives 1.12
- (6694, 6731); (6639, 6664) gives 1.25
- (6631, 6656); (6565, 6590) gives 0.61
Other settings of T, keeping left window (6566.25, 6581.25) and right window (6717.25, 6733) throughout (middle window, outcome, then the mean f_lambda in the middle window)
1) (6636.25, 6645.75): 3.4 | 3.45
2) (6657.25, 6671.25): 4.8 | 3.47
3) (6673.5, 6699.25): 8.0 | 3.59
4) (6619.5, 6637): 6.2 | 3.5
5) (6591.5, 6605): 5.1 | 3.48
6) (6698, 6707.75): 3.8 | 3.15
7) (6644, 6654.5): 3.3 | 3.66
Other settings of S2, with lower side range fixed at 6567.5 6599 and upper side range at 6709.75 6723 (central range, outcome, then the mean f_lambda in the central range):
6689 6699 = 0.40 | 3.59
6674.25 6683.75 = 0.40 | 3.5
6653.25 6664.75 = 0.38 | 3.47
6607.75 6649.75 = 0.31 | 3.52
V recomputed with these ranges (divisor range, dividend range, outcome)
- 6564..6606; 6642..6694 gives 0.66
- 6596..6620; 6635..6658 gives 1.01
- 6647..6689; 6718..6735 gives 1.40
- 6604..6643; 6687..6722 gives 1.19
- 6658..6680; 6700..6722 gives 1.29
